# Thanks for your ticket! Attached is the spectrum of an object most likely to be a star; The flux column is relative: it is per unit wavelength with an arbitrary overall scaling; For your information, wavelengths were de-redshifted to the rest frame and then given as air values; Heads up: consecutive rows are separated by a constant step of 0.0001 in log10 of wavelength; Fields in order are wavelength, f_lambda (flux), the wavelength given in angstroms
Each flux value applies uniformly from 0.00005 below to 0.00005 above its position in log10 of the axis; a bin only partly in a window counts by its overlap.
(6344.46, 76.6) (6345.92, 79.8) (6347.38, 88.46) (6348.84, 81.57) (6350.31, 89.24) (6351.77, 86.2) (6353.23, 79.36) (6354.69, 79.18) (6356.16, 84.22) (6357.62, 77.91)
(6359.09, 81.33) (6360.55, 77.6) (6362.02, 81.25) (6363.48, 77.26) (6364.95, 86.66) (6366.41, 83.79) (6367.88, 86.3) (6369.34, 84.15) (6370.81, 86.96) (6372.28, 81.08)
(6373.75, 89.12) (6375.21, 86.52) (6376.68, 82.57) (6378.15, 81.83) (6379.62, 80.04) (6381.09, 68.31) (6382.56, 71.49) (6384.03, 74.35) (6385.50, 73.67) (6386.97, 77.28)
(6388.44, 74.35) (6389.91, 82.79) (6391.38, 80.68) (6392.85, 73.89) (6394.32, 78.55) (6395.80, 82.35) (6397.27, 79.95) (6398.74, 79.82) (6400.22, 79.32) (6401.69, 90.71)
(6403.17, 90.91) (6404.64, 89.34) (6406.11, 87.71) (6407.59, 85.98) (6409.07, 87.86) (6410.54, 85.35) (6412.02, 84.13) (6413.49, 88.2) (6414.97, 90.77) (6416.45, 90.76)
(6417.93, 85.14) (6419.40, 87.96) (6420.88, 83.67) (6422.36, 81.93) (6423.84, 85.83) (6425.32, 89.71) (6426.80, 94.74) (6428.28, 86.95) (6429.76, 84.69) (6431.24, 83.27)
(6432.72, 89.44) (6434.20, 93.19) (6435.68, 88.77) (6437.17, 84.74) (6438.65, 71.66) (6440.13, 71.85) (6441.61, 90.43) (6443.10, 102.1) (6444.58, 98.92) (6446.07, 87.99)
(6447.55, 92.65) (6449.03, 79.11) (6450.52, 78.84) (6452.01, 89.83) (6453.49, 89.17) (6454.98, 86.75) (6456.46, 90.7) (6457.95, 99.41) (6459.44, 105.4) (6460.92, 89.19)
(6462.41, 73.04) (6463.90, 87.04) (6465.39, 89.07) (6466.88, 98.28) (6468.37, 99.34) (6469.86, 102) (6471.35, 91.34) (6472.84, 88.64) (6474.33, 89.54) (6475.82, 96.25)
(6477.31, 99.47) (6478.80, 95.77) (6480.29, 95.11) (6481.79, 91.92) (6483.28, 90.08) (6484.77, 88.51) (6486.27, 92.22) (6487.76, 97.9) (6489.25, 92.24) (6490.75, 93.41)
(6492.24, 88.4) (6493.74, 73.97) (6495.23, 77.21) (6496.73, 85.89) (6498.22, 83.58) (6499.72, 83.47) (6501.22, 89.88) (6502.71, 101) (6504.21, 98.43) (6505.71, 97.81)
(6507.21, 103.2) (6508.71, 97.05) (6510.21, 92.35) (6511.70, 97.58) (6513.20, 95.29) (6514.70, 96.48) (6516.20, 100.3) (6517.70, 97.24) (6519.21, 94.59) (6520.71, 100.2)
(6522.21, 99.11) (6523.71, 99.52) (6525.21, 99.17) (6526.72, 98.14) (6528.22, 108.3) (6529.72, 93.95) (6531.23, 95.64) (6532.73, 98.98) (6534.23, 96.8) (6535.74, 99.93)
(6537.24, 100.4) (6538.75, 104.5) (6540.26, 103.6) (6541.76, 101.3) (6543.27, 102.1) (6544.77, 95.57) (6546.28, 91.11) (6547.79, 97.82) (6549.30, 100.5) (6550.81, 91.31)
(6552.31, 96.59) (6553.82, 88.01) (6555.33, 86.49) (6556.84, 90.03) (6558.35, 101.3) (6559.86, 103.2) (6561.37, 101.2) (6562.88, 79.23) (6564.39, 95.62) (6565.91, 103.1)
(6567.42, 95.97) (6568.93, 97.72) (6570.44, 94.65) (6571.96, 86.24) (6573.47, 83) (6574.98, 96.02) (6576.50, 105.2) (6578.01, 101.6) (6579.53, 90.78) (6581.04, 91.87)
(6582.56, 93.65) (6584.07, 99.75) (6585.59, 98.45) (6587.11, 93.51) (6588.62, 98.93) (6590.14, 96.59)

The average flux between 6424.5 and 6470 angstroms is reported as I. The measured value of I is 89.1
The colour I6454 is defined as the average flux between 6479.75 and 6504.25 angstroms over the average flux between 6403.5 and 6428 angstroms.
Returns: 1.02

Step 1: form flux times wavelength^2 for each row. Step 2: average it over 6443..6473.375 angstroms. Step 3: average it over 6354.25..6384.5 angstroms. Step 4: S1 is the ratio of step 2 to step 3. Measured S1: 1.16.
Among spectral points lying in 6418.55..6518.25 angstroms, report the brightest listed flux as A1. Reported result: 105.4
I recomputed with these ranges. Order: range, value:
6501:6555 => 97.9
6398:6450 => 87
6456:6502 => 90.9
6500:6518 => 96.9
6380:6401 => 77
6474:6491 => 93.6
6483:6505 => 89.1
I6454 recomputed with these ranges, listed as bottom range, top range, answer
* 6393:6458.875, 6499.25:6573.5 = 1.11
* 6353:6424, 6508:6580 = 1.17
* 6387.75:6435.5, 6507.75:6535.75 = 1.15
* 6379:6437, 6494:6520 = 1.11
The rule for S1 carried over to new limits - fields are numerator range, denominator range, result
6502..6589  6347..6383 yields 1.25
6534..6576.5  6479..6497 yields 1.10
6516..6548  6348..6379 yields 1.26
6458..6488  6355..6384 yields 1.18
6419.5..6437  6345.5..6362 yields 1.09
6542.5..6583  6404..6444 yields 1.14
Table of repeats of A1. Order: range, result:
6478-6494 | 97.9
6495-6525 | 103.2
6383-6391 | 82.79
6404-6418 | 90.77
